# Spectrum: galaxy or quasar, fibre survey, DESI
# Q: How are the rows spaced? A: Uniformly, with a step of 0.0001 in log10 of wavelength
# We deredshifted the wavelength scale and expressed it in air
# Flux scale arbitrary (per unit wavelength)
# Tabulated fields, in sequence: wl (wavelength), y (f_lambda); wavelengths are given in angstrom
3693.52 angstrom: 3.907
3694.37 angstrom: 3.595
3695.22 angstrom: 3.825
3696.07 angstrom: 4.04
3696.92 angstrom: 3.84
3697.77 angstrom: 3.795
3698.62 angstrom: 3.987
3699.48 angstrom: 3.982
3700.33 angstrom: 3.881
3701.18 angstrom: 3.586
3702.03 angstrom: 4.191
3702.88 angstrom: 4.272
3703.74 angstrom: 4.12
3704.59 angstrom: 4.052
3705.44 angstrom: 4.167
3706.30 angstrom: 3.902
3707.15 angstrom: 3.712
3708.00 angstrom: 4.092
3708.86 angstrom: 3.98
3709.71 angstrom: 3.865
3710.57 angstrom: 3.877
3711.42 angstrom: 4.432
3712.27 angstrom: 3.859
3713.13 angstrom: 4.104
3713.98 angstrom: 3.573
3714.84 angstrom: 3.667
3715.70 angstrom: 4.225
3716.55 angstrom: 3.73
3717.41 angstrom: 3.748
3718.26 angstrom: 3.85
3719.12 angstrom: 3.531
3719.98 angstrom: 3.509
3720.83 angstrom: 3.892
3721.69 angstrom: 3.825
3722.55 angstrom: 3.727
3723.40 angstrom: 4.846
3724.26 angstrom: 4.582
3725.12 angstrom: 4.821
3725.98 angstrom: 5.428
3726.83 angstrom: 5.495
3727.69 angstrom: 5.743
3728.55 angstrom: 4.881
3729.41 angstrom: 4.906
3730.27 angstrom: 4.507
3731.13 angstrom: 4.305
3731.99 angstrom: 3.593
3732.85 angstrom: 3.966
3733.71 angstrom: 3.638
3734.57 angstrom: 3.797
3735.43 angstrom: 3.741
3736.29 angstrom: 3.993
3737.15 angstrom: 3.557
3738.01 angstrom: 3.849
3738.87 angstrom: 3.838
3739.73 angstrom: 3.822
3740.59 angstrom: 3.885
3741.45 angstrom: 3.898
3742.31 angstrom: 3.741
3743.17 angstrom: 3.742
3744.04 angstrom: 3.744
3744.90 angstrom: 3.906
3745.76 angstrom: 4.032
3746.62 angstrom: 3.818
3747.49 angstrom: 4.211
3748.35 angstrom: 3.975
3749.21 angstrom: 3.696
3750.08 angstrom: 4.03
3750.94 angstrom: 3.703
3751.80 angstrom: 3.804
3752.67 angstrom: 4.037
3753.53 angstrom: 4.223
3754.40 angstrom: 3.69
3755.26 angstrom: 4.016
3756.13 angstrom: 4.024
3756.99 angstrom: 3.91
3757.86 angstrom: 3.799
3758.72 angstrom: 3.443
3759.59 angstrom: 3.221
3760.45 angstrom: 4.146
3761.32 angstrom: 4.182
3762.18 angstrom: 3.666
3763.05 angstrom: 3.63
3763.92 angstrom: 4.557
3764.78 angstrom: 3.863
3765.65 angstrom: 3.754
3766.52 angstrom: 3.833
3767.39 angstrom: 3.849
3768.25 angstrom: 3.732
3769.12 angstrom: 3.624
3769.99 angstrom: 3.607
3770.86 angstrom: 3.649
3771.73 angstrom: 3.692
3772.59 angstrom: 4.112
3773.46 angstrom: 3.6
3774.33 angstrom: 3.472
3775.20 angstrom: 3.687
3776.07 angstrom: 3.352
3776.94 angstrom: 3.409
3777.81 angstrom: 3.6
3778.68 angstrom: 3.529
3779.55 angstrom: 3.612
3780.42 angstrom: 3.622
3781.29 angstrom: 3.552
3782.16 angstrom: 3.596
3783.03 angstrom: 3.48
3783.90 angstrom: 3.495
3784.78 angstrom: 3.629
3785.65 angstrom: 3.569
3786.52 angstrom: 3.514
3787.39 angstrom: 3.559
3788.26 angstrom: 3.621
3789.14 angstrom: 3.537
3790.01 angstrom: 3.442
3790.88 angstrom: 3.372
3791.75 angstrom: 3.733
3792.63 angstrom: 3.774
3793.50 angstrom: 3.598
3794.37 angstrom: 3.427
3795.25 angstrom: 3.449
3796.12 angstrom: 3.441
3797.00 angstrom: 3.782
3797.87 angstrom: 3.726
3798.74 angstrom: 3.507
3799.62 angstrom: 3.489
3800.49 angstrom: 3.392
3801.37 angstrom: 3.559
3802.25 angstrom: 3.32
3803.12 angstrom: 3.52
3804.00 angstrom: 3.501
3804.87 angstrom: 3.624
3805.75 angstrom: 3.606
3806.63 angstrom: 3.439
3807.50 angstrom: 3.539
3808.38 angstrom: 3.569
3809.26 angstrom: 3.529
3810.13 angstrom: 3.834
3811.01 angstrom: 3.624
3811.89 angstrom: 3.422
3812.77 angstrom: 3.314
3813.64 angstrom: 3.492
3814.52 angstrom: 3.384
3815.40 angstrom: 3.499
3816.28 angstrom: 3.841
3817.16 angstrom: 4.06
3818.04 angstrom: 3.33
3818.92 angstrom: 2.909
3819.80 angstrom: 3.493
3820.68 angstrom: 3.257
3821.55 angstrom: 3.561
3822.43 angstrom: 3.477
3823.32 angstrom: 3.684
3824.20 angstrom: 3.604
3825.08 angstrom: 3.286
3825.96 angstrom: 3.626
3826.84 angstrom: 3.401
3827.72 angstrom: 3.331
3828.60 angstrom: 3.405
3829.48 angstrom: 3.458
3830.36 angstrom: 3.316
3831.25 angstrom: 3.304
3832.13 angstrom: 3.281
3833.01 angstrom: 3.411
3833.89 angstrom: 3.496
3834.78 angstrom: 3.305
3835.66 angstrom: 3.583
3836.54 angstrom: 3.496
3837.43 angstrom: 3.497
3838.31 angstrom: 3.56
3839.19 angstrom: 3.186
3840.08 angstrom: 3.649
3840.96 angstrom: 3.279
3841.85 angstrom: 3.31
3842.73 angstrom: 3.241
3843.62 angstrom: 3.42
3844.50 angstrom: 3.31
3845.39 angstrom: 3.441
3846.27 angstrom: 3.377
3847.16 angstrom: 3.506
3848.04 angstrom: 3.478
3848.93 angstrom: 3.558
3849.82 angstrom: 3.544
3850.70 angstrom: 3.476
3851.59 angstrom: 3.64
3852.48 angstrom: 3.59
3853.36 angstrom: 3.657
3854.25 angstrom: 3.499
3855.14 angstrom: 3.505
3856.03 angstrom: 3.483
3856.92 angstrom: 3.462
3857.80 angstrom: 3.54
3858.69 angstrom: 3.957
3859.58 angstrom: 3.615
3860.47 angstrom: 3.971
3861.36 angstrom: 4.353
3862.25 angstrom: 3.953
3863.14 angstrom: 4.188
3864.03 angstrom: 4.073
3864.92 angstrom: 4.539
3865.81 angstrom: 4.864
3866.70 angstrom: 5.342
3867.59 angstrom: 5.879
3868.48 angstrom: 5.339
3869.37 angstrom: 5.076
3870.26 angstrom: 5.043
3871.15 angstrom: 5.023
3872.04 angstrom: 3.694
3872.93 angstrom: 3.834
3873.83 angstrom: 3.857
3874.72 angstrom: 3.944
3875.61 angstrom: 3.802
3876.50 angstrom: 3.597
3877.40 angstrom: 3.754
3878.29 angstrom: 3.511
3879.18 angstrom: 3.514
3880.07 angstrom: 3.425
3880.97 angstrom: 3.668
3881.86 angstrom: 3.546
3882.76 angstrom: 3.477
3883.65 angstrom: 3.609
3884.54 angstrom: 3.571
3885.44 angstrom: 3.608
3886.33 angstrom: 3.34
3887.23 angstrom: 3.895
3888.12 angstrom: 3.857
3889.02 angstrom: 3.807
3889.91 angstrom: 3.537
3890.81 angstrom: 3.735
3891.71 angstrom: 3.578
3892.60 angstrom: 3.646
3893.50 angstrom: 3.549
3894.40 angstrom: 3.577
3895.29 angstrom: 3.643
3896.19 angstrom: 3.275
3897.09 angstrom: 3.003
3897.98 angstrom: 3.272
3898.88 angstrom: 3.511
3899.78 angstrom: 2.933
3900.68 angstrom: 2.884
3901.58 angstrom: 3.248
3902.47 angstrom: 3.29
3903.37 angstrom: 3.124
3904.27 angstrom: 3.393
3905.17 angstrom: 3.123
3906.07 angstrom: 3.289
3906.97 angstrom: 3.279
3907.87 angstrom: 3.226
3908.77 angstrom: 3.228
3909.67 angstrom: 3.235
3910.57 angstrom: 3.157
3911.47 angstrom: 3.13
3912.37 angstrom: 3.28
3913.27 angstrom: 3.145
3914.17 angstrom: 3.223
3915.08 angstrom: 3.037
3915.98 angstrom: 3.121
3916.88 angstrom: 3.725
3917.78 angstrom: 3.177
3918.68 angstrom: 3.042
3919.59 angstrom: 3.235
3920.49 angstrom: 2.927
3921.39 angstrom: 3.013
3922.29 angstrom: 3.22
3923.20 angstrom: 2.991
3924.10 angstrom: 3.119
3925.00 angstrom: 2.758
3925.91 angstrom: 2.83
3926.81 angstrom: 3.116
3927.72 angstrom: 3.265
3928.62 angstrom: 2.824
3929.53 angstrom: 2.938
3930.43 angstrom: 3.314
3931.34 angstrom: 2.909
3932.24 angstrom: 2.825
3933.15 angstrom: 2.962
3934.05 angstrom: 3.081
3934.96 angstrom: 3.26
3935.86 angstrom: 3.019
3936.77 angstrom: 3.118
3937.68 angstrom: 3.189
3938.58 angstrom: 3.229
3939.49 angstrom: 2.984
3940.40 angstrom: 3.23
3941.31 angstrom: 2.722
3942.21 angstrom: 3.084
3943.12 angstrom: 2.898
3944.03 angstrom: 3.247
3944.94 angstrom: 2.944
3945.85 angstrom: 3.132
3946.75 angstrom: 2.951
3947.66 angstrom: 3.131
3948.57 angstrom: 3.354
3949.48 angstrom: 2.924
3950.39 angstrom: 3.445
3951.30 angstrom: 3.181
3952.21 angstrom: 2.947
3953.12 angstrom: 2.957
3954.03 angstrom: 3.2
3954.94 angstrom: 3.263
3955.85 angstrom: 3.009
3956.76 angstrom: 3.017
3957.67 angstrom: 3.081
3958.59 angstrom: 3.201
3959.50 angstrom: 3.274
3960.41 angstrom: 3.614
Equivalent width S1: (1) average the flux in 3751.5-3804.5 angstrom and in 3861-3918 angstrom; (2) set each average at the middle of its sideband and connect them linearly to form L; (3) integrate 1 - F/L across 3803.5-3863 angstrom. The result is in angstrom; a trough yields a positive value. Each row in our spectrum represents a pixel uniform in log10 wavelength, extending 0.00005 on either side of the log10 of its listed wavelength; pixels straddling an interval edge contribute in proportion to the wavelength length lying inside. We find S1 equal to 2.6 angstrom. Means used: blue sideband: 3.66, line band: 3.52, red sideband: 3.7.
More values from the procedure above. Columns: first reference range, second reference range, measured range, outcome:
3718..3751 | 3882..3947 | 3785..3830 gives 2.8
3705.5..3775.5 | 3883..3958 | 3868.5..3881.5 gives -2.4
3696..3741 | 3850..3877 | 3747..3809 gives 6.4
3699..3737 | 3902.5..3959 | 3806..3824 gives 0.7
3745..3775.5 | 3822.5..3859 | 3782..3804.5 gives 0.9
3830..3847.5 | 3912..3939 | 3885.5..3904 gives -1.4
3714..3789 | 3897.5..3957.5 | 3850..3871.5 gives -5.0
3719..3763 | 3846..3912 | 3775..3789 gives 1.4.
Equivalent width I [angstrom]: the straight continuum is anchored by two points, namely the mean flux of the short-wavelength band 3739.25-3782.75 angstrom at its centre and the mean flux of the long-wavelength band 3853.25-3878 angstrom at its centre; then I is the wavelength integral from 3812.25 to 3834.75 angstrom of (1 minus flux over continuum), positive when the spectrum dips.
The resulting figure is 3.2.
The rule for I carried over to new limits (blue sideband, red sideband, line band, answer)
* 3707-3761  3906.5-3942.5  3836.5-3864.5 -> -1.1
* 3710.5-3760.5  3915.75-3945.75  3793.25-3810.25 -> 0.8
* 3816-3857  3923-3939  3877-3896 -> -2.2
